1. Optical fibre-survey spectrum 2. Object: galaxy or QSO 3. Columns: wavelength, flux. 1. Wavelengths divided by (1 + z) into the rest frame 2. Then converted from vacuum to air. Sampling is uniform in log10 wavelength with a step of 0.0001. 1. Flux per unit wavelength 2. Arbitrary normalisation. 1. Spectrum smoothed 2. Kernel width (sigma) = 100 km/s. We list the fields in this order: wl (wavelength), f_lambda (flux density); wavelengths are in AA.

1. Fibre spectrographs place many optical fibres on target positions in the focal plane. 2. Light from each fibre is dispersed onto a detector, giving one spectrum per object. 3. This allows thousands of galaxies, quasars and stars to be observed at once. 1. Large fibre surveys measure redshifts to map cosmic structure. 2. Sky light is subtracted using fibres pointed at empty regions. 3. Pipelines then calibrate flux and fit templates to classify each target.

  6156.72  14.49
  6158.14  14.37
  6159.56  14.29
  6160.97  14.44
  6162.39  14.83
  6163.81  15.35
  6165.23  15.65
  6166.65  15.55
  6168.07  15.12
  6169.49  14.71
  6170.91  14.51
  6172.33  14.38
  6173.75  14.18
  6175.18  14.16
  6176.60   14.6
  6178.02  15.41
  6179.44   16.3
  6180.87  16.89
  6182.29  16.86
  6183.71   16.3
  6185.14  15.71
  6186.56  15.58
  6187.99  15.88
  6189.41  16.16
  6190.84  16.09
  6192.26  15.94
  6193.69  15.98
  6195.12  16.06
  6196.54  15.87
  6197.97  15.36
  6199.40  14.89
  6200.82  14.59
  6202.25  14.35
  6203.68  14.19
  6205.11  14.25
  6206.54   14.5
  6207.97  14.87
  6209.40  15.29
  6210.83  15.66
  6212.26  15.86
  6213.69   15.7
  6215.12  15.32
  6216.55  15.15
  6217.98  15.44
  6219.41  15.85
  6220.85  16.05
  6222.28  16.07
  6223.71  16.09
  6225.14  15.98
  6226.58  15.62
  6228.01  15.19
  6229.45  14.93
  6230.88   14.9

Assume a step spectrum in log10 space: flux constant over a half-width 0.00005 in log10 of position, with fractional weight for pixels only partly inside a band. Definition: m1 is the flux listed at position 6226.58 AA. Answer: 15.62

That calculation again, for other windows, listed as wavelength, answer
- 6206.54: 14.5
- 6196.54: 15.87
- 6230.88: 14.9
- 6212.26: 15.86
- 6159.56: 14.29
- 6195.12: 16.06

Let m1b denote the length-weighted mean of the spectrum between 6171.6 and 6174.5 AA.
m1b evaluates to 14.3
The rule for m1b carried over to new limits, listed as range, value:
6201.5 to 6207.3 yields 14.3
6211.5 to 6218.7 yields 15.5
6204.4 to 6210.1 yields 14.7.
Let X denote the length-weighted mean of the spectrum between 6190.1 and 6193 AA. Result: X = 16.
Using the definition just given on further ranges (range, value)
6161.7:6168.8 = 15.3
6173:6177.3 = 14.3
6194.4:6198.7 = 15.8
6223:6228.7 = 15.7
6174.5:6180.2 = 15.1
